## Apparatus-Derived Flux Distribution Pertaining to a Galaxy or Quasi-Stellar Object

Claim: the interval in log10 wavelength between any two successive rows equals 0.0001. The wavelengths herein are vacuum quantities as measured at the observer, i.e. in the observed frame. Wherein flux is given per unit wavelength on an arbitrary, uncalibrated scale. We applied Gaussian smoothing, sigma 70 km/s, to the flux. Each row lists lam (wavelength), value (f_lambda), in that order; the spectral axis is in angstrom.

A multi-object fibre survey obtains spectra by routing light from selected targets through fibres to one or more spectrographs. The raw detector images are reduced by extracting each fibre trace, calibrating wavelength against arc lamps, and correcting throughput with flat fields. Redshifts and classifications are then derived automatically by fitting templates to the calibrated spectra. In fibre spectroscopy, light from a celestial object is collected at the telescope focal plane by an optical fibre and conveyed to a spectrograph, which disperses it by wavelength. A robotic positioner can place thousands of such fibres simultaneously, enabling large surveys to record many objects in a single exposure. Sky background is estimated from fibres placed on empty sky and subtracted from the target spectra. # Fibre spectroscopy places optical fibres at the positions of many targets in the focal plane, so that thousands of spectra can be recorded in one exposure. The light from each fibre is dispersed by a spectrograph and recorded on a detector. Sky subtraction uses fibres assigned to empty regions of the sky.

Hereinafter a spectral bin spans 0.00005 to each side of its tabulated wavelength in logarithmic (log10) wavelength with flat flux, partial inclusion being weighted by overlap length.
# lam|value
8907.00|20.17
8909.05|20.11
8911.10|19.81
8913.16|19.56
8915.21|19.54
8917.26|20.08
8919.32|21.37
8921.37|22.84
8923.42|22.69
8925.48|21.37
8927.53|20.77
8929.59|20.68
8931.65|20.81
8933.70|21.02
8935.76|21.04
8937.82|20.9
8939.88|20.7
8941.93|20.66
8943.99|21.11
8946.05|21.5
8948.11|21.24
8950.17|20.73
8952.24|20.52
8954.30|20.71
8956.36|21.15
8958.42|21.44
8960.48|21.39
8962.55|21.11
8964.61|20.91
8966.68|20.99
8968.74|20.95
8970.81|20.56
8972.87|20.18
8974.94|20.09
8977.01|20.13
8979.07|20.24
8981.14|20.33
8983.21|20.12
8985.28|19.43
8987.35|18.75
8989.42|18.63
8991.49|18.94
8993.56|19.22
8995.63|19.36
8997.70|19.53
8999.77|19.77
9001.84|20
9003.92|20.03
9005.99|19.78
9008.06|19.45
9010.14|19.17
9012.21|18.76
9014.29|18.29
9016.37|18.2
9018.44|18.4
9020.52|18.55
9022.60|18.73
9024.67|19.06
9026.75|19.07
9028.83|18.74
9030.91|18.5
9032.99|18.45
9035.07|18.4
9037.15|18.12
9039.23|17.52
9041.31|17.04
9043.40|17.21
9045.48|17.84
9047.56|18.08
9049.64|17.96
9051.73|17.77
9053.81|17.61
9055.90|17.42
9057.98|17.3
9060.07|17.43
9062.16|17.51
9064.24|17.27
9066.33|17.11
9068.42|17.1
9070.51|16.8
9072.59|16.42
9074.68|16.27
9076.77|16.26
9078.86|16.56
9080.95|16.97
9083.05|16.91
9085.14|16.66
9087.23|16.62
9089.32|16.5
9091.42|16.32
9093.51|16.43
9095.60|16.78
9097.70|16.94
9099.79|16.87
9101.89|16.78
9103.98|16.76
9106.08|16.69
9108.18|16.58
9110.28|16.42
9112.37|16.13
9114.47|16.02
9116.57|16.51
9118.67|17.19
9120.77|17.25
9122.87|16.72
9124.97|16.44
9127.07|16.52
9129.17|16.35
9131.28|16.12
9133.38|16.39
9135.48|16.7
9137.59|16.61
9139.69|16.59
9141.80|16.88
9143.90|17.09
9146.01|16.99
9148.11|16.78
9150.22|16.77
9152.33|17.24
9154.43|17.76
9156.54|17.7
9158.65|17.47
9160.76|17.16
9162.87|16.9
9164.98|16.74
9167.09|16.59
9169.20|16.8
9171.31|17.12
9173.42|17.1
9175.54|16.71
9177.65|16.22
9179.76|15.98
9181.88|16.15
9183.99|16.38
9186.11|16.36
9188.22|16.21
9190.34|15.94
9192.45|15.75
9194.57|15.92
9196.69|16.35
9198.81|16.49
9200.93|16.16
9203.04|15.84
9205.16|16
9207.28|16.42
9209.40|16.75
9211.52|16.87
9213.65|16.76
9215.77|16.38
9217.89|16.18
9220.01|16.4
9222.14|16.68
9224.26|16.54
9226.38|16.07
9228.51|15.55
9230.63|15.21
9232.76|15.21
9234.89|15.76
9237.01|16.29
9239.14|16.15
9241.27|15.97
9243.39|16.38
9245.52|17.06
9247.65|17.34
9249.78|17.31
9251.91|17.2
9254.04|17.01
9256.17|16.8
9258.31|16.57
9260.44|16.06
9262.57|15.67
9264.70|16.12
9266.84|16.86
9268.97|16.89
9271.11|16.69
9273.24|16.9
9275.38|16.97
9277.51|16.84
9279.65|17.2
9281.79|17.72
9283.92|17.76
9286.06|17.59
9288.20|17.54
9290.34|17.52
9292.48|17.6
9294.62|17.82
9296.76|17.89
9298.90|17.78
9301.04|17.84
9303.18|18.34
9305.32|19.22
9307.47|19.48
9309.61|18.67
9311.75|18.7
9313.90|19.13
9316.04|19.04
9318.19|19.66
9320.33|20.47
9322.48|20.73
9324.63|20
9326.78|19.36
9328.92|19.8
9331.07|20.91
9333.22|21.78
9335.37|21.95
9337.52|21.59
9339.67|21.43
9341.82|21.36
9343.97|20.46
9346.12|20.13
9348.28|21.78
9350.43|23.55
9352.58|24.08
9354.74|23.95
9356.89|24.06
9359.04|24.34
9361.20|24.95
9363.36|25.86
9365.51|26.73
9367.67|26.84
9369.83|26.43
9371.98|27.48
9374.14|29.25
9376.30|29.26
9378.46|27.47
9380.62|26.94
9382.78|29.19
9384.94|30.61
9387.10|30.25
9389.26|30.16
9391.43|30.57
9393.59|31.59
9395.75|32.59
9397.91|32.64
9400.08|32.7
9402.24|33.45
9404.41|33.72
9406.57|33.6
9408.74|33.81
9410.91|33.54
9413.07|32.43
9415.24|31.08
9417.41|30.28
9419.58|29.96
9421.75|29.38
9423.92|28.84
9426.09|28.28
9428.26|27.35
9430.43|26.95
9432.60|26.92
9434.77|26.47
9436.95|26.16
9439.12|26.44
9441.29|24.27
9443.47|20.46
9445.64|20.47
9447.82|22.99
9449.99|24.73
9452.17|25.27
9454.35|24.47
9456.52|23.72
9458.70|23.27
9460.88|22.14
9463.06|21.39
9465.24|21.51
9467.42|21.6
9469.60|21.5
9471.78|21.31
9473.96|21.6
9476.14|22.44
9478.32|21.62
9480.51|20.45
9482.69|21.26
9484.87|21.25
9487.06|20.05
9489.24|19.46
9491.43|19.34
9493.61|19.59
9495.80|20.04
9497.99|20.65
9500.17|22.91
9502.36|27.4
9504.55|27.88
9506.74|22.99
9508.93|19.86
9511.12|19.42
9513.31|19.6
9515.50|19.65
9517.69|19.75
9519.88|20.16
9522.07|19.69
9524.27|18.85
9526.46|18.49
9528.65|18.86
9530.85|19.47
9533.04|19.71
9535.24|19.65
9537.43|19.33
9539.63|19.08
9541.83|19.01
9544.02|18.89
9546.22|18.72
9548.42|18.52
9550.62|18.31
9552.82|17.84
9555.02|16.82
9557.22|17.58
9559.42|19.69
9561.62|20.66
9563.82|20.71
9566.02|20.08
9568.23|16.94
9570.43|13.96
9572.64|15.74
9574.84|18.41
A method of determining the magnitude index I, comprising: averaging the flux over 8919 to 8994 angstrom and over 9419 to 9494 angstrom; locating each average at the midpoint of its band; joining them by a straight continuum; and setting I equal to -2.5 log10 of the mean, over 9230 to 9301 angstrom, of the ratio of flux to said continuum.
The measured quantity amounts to 0.31 mag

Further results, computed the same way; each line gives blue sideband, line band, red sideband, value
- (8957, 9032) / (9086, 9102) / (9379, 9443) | 0.31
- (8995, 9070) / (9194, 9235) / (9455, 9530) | 0.20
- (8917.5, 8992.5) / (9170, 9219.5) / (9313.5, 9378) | 0.33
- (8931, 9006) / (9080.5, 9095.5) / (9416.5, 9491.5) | 0.27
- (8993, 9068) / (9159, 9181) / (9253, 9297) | 0.05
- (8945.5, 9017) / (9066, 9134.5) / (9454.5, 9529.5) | 0.22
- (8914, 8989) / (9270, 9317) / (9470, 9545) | 0.15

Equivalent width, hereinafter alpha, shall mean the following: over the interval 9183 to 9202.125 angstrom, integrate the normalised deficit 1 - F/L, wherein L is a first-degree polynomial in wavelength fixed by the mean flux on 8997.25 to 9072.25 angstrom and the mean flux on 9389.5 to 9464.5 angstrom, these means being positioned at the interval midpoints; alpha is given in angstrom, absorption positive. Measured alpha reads 5.2 angstrom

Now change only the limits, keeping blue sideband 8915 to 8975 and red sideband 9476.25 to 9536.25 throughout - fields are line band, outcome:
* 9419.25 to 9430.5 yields -4.2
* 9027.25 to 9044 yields 2.3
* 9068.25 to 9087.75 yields 4.0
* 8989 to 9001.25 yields 1.0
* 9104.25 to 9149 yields 9.2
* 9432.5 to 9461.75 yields -4.7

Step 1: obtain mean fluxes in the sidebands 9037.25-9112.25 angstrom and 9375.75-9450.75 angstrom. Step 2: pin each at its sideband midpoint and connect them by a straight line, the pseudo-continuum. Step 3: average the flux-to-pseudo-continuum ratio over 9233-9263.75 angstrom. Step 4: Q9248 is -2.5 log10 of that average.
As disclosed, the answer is 0.368 mag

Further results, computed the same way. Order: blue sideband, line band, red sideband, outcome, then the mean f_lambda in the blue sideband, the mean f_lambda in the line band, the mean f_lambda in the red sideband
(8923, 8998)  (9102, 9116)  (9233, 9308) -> 0.149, 20.5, 16.5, 17.1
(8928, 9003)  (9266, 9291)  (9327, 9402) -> 0.396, 20.4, 17.2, 26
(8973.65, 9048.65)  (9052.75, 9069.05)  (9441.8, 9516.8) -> 0.113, 18.9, 17.3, 21.8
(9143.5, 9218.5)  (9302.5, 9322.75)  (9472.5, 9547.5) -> -0.066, 16.6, 19.3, 20.5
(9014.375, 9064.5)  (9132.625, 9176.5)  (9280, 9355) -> 0.108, 18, 17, 19.7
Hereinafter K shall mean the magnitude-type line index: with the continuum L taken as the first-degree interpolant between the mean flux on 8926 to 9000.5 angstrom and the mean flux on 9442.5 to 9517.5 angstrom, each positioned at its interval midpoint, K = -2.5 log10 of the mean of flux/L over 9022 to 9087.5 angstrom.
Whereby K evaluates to 0.18 mag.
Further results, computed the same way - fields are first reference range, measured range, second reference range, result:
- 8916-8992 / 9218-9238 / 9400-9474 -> 0.444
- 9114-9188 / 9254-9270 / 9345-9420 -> 0.338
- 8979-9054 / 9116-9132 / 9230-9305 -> 0.084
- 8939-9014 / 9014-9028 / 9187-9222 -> 0.045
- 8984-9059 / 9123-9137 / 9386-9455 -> 0.285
